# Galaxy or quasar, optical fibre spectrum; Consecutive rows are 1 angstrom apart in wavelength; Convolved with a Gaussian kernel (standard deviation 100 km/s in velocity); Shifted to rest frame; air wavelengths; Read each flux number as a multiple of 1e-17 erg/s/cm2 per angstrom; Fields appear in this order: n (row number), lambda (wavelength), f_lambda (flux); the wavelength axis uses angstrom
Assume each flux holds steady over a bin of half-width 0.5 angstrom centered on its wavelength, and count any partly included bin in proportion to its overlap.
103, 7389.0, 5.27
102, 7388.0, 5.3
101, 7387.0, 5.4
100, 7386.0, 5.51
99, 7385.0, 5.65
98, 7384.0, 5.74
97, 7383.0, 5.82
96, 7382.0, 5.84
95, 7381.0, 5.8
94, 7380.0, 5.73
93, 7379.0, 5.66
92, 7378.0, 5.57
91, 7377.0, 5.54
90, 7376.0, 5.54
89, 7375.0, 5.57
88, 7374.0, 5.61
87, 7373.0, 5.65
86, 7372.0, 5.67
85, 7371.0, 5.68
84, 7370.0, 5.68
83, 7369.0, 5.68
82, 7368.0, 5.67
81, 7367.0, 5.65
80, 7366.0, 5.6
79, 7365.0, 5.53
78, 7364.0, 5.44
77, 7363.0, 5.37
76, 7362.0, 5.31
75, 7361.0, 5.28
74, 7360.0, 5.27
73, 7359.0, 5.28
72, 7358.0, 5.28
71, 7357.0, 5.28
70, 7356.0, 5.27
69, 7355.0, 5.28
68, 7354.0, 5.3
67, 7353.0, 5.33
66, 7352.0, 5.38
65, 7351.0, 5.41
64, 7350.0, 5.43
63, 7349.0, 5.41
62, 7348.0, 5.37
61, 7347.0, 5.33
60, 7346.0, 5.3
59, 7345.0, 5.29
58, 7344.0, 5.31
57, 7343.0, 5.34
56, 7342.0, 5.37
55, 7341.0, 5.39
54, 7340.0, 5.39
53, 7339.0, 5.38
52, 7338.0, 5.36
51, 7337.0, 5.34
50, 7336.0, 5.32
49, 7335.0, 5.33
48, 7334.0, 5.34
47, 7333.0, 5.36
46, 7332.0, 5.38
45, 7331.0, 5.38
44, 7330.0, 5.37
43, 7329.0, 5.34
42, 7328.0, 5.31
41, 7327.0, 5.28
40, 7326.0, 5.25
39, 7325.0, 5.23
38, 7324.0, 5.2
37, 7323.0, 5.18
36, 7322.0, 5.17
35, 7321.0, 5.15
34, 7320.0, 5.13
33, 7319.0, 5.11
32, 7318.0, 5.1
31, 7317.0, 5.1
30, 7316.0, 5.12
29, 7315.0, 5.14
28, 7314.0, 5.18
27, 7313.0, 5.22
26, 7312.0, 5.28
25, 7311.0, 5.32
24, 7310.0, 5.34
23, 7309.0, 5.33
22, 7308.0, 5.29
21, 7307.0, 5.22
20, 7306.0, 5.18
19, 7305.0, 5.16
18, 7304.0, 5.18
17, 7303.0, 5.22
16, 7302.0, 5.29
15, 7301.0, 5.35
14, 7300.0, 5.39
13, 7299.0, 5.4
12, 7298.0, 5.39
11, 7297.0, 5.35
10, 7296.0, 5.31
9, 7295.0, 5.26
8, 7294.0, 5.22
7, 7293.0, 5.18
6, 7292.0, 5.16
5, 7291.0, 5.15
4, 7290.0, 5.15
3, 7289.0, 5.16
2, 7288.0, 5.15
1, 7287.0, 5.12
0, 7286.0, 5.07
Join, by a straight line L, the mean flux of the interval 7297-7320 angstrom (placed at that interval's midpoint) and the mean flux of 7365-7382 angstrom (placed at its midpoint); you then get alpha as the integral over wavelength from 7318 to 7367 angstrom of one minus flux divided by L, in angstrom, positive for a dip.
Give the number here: 1.2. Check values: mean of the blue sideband 5.24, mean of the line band 5.32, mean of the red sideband 5.65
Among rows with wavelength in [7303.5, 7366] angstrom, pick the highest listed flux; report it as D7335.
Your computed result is 5.6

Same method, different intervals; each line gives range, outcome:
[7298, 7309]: 5.4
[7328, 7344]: 5.39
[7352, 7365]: 5.53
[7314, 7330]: 5.37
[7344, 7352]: 5.43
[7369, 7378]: 5.68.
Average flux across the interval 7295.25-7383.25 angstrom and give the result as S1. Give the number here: 5.37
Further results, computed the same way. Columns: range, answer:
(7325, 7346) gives 5.34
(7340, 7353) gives 5.36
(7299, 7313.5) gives 5.27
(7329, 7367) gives 5.36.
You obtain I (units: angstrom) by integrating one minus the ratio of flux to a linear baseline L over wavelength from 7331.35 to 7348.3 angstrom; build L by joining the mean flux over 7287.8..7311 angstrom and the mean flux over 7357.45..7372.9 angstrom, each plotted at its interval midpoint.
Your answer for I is 0.2 angstrom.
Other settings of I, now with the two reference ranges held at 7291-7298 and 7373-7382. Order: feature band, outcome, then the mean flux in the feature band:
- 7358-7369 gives 0.3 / 5.44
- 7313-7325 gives 0.5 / 5.15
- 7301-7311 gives 0.1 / 5.25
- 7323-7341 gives 0.3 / 5.32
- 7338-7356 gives 0.5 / 5.35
